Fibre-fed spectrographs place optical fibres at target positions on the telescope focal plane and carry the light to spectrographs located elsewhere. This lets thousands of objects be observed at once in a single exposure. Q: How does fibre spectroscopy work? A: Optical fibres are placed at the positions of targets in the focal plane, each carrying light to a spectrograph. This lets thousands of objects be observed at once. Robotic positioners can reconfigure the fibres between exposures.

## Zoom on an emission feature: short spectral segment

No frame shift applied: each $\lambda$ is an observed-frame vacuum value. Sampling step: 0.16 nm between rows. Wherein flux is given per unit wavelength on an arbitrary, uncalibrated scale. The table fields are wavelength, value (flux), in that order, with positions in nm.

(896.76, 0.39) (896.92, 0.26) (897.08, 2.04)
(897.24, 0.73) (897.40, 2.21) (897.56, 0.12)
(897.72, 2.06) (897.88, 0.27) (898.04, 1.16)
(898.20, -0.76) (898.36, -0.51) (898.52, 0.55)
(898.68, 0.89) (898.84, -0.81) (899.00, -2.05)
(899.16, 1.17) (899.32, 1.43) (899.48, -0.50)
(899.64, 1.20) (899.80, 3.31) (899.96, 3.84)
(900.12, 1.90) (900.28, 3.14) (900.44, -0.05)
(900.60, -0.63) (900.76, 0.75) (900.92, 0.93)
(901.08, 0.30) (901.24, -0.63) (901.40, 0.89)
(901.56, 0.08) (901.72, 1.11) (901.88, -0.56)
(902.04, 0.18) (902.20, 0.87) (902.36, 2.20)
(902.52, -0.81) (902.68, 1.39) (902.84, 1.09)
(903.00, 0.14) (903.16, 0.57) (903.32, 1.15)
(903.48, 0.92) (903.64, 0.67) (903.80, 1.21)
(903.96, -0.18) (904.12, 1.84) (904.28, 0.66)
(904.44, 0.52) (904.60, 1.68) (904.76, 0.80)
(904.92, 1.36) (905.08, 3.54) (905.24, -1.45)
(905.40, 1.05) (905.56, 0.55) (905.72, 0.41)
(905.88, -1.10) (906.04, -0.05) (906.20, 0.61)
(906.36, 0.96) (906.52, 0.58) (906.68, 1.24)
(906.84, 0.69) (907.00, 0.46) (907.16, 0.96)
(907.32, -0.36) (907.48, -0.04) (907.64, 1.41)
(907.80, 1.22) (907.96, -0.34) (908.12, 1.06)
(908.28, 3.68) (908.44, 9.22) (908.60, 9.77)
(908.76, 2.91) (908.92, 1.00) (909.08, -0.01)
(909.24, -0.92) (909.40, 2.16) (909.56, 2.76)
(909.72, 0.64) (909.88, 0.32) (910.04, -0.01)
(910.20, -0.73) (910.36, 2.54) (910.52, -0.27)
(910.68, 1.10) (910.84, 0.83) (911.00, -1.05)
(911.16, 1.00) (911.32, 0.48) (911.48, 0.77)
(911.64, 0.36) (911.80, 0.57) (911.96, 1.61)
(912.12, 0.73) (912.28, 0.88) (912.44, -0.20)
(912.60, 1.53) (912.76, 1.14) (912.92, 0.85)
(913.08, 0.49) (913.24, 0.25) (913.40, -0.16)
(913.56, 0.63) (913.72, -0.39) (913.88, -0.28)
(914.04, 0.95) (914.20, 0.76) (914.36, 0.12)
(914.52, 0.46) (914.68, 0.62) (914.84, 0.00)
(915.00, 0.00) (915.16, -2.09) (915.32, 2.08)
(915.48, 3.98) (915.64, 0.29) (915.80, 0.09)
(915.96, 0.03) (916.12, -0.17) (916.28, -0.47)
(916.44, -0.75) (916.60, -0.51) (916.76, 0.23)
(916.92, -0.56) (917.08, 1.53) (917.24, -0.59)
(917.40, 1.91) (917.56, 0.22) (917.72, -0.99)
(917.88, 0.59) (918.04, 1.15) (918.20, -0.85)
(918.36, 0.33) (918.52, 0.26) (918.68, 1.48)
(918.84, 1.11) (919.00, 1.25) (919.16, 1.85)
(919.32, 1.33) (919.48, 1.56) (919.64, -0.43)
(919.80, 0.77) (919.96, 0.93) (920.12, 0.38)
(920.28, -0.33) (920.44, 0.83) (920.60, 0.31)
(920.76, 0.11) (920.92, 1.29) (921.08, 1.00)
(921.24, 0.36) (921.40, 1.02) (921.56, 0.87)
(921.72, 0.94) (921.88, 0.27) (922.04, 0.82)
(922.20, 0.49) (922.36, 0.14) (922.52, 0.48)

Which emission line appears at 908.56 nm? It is [O III]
